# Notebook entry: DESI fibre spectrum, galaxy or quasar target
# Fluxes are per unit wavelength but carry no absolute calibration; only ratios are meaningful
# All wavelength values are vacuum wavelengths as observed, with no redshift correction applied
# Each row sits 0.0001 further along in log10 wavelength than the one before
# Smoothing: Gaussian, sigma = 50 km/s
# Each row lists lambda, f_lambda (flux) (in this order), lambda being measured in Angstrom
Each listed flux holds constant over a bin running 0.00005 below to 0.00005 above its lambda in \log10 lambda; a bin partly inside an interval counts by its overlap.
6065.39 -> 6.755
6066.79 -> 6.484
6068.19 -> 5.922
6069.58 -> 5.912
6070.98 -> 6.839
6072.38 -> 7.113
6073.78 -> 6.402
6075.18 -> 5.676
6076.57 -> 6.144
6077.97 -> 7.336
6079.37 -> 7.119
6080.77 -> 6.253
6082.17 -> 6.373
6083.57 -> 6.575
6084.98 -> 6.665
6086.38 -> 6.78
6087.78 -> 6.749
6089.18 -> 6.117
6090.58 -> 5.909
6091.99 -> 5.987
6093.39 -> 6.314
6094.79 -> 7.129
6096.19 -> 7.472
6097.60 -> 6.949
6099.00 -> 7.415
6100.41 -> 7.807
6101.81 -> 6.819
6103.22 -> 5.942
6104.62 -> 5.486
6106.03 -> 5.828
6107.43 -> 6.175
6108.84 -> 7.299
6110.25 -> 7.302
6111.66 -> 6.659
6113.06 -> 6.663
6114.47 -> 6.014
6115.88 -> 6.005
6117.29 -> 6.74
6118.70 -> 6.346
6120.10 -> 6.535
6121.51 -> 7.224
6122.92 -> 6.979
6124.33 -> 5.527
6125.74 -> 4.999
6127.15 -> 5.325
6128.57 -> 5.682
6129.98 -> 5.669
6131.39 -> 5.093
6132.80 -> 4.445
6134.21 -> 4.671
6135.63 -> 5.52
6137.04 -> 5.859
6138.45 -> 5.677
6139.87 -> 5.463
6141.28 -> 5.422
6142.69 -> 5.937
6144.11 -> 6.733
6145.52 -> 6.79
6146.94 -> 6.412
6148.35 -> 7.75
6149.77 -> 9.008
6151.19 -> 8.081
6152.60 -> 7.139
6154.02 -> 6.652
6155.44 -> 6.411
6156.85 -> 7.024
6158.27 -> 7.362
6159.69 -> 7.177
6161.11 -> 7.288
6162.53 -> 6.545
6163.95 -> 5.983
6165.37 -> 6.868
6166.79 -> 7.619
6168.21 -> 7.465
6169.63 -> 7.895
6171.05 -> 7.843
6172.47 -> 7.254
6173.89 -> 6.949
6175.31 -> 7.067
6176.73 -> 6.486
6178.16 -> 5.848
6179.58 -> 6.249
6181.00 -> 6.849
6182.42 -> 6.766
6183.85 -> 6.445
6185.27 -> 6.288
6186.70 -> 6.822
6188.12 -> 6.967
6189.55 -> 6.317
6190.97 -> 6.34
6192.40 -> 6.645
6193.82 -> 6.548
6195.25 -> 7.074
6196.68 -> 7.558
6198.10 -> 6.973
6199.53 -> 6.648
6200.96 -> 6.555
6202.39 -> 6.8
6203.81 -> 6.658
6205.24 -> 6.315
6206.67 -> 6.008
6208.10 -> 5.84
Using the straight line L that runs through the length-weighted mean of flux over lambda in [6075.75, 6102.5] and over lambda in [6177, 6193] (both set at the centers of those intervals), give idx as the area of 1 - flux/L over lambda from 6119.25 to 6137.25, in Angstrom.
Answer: 2.7 Angstrom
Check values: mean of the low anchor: 6.73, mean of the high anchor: 6.5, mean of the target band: 5.66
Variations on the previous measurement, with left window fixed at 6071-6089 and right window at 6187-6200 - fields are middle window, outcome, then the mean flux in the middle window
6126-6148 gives 3.4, 5.67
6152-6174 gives -1.2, 7.1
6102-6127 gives 1.2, 6.32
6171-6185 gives 0.1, 6.71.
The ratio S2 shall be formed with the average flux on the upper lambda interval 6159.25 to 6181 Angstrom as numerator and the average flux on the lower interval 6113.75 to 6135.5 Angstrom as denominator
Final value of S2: 1.20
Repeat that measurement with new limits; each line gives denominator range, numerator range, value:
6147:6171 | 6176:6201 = 0.91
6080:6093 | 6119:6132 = 0.93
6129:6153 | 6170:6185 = 1.09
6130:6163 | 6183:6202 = 1.04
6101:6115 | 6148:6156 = 1.17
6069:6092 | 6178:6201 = 1.03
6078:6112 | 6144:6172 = 1.09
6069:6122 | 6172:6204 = 1.02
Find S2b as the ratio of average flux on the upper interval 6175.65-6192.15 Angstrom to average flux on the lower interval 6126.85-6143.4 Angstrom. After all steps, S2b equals 1.2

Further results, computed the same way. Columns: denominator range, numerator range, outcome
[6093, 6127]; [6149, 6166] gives 1.09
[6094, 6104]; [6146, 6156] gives 1.04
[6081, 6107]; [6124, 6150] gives 0.89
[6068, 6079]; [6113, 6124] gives 1.01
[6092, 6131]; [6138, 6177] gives 1.08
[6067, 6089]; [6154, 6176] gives 1.09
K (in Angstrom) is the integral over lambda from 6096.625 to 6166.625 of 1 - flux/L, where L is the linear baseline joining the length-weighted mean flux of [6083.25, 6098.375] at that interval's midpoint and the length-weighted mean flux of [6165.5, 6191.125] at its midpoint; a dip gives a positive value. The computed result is 3.08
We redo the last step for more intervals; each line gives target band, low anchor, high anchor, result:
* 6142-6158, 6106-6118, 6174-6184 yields -1.3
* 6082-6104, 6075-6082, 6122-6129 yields -1.3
